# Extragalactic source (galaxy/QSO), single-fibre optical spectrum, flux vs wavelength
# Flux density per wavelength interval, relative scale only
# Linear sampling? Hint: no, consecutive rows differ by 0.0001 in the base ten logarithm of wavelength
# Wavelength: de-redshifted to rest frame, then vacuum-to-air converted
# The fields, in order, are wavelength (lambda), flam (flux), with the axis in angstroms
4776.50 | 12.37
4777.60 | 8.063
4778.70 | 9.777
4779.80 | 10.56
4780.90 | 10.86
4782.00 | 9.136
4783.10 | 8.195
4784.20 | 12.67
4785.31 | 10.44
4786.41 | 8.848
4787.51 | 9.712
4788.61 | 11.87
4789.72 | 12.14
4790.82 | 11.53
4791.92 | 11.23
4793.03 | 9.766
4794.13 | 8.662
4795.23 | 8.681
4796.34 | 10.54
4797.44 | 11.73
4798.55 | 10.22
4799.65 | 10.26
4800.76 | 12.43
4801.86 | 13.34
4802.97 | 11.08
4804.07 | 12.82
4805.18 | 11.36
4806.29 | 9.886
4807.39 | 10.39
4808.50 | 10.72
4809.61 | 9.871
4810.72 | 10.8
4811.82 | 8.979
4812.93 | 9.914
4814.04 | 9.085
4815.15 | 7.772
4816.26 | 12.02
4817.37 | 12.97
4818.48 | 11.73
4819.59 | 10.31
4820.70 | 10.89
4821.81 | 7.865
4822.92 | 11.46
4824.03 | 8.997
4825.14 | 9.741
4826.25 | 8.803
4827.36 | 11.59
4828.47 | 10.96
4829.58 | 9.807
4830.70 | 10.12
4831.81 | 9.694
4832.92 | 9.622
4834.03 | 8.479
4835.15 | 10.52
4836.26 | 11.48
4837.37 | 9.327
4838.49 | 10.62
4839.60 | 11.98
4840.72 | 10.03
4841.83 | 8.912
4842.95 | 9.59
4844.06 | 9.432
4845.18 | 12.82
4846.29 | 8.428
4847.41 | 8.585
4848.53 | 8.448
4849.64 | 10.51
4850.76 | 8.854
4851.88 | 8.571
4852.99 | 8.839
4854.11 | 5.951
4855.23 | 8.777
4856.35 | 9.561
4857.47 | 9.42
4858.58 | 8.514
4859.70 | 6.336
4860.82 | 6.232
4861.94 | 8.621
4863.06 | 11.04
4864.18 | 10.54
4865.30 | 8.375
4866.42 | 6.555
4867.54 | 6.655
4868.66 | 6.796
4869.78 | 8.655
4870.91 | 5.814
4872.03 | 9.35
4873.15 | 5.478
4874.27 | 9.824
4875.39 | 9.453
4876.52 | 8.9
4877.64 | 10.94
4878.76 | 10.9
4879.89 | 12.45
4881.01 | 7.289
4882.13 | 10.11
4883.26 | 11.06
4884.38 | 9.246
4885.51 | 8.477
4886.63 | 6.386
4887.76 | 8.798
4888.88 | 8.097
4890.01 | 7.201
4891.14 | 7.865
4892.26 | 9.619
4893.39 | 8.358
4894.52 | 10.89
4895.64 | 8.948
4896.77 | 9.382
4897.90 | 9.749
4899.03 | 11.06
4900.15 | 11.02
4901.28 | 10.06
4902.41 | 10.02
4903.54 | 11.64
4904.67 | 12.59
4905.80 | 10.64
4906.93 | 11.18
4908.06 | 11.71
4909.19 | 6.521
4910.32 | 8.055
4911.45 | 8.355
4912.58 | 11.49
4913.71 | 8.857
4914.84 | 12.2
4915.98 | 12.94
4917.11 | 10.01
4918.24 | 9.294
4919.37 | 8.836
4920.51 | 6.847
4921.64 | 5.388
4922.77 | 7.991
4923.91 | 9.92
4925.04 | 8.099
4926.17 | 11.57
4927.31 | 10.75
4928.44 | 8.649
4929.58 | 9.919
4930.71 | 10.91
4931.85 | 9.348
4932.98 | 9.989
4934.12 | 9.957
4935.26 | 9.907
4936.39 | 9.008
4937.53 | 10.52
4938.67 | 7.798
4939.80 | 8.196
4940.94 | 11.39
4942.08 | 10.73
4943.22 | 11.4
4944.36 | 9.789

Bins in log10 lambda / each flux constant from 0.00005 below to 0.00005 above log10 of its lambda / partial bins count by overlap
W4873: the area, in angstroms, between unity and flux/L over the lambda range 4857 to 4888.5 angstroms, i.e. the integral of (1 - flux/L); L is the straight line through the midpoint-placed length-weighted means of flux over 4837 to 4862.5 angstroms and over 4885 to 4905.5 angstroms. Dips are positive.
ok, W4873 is 2.12 angstroms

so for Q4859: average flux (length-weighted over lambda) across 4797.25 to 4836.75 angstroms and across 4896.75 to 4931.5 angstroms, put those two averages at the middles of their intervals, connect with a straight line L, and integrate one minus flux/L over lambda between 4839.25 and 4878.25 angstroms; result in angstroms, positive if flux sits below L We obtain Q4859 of 5.6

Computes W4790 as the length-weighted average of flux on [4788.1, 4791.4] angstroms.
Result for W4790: 11.8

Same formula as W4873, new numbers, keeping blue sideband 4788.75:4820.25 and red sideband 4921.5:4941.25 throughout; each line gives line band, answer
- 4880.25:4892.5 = 1.6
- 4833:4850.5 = 0.8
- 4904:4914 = -0.3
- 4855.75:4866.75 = 1.7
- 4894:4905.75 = -0.9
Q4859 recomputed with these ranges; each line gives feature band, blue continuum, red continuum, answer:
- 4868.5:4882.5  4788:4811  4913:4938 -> 1.59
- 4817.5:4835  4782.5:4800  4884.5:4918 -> 0.17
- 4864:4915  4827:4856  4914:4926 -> 0.70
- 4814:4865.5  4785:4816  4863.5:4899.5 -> 0.46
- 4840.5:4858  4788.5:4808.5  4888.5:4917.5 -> 2.21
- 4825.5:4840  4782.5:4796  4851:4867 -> -1.75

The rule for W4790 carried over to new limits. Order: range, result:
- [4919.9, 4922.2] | 6.15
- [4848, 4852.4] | 9.11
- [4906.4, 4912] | 9.16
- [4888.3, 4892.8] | 8.2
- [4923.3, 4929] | 9.79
